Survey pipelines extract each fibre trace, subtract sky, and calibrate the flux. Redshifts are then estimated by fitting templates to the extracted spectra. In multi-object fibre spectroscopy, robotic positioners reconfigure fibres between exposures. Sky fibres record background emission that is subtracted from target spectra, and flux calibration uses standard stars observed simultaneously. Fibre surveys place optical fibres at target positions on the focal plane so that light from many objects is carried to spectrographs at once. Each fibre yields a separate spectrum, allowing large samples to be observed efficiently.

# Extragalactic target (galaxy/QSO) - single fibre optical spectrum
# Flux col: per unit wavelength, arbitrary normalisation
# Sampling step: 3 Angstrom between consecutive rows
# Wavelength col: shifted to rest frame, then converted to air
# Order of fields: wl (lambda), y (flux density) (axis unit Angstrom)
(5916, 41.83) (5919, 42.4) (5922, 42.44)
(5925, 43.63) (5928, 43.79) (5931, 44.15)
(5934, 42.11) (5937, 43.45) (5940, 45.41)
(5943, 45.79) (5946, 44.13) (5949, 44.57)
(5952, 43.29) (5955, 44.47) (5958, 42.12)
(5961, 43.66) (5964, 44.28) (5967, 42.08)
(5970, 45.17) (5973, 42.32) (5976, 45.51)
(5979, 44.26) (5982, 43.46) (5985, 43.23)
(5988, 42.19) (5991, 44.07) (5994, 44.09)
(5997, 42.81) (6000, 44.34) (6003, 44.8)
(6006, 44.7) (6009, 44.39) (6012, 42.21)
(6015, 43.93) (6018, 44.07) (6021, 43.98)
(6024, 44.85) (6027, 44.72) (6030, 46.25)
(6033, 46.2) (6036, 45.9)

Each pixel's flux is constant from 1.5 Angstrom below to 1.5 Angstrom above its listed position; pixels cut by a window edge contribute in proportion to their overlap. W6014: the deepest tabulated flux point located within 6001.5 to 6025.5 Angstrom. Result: 42.21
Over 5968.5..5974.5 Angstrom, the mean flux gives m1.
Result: 43.7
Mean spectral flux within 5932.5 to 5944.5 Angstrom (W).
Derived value 44.2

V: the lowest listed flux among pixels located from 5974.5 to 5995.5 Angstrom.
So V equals 42.19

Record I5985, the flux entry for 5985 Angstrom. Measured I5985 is 43.23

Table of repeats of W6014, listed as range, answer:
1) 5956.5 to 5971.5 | 42.08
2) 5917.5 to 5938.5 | 42.11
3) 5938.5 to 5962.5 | 42.12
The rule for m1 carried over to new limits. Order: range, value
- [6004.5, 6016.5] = 43.8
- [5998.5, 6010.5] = 44.6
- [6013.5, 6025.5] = 44.2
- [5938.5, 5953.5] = 44.6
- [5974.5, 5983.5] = 44.4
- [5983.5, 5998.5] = 43.3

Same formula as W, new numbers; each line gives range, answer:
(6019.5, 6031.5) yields 45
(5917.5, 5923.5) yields 42.4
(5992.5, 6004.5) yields 44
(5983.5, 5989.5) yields 42.7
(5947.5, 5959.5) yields 43.6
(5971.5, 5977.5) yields 43.9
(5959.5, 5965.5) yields 44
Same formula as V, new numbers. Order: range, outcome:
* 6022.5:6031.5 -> 44.72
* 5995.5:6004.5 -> 42.81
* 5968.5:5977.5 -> 42.32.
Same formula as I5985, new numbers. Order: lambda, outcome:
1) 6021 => 43.98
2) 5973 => 42.32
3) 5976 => 45.51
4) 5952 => 43.29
